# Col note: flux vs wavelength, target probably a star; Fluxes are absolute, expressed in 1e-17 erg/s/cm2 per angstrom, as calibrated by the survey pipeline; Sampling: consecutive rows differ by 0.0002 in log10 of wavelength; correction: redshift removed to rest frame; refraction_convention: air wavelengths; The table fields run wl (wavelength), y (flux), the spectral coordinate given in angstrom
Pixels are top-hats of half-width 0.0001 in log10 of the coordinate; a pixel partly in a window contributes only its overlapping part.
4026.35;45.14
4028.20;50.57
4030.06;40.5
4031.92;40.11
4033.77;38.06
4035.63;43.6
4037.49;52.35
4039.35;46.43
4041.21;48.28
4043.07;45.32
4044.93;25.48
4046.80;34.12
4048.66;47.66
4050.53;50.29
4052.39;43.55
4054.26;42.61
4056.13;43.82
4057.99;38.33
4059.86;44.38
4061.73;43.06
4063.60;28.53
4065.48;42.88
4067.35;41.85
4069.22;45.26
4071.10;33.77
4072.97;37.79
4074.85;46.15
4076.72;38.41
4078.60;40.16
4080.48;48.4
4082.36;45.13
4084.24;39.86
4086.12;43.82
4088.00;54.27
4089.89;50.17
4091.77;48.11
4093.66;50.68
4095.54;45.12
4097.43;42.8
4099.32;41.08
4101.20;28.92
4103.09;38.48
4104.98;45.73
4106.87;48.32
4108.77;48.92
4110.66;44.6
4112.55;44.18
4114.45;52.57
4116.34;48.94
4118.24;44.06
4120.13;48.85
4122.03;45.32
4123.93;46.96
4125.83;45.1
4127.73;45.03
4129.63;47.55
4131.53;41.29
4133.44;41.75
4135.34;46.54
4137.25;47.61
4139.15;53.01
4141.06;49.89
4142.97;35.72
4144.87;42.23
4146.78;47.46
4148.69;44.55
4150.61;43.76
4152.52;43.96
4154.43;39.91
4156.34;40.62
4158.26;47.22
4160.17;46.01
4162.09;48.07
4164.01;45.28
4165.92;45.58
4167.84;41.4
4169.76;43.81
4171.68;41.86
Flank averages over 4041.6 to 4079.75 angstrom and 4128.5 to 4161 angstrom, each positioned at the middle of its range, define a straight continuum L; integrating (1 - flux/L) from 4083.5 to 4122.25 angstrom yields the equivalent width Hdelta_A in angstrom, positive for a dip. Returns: -2.5 angstrom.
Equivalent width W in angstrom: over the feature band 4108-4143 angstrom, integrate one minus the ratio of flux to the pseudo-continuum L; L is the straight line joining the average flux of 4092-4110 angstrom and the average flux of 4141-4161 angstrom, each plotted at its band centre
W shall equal -2.4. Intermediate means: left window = 43.5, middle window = 46.5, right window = 43.5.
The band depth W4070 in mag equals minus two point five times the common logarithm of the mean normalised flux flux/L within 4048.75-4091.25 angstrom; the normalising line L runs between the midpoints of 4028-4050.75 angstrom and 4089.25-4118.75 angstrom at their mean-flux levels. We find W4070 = 0.02 mag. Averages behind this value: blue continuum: 42.8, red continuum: 45.1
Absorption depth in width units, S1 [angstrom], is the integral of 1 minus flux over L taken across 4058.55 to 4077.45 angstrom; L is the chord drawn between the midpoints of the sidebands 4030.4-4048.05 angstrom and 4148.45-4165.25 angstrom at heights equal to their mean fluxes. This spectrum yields 0.9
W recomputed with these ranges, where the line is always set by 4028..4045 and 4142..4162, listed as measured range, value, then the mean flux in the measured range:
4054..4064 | 0.7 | 40.6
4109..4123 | -1.2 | 47.1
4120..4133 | -0.6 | 45.4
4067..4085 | 0.8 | 41.7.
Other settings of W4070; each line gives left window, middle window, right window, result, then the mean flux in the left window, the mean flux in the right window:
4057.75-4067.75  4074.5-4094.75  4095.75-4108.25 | -0.131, 39.8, 41.4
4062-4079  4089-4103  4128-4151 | -0.049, 39.5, 45.1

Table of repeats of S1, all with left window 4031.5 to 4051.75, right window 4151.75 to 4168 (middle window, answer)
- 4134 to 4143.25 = -0.6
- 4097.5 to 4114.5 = 0.2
